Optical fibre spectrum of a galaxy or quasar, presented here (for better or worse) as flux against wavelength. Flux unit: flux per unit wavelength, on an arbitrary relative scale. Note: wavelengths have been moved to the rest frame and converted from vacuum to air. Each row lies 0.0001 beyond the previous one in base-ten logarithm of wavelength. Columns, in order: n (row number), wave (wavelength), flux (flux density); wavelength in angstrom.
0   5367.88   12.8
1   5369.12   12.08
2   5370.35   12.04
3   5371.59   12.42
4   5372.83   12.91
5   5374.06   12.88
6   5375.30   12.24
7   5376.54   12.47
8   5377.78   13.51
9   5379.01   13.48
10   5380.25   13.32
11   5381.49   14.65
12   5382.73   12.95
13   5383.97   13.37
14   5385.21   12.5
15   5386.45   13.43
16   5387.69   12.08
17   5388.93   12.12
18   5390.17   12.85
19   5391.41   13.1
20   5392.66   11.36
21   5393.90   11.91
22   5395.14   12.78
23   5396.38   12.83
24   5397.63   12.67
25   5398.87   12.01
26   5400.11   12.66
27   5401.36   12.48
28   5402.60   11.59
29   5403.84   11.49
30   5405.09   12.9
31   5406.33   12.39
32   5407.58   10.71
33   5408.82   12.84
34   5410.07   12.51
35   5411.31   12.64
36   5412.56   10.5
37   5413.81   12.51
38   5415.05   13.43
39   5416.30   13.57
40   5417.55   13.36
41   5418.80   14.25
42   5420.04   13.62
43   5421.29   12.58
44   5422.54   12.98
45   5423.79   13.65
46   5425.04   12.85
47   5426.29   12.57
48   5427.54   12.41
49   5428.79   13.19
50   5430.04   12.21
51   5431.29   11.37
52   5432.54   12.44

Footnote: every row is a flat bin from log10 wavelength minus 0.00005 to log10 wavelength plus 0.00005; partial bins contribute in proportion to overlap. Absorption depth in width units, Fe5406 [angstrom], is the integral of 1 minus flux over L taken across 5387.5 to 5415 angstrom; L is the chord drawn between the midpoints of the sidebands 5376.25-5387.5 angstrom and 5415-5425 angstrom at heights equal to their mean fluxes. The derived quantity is 2.2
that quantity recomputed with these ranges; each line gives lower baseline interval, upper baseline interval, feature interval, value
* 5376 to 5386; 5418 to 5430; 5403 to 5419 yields 0.8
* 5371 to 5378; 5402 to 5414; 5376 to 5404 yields -0.7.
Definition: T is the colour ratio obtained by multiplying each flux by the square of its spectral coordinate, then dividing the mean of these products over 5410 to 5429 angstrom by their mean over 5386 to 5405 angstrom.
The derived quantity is 1.05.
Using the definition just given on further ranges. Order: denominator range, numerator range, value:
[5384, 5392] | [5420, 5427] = 1.03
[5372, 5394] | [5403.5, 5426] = 1.00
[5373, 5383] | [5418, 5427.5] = 1.01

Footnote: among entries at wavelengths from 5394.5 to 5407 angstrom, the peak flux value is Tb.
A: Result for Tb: 12.9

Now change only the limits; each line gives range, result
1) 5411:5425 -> 14.25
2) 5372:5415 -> 14.65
